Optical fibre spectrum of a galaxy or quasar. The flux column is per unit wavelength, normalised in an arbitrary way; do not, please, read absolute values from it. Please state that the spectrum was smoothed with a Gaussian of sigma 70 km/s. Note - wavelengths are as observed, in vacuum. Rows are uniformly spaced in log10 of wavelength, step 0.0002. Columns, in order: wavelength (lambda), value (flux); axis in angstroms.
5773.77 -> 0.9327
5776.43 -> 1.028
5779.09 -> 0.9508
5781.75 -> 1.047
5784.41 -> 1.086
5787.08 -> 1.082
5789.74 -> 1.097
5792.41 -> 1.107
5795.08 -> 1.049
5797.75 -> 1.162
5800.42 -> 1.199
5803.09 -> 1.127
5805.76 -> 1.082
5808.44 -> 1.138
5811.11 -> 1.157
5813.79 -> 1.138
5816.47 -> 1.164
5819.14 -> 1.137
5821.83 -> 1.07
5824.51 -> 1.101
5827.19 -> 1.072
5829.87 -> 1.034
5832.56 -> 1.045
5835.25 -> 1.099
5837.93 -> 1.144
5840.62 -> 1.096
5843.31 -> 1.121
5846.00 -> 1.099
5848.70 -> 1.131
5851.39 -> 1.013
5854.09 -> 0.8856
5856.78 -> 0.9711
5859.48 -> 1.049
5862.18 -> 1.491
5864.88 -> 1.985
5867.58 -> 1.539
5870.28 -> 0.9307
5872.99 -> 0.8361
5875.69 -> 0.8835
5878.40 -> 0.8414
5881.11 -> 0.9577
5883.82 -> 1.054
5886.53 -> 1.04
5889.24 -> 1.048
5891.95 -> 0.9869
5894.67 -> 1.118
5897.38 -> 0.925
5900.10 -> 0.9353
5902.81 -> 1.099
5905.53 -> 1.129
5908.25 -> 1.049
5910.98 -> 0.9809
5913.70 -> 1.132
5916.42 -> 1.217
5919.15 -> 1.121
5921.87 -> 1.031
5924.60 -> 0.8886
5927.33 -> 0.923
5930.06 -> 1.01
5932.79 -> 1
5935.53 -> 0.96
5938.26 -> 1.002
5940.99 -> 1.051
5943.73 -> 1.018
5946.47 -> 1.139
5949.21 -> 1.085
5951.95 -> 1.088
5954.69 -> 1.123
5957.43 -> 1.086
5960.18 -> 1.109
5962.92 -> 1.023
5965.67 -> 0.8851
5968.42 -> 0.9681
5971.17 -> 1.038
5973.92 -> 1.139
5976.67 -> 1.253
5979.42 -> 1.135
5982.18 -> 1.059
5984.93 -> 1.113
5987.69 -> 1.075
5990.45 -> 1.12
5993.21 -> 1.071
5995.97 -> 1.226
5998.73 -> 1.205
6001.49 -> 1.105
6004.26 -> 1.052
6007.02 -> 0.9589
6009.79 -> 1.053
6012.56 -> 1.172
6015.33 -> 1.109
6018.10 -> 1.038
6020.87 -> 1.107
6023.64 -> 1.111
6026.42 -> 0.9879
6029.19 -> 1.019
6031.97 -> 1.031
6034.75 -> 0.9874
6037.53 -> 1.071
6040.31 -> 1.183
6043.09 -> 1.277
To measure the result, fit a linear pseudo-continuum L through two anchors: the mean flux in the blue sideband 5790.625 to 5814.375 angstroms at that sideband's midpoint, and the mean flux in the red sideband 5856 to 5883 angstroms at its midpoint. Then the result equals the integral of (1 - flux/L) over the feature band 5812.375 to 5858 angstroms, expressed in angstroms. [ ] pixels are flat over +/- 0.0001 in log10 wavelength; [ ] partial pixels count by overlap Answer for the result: 2.4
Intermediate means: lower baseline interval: 1.13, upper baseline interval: 1.15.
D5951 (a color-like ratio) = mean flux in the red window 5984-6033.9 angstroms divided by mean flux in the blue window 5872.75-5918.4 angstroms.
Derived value 1.1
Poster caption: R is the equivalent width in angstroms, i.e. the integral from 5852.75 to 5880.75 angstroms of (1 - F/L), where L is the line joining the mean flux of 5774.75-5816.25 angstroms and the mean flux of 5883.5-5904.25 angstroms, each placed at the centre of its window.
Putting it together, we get -2.4 angstroms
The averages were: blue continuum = 1.1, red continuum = 1.03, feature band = 1.13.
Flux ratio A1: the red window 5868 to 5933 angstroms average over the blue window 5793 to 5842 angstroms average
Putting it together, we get 0.91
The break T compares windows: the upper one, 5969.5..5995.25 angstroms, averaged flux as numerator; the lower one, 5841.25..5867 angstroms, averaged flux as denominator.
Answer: 0.9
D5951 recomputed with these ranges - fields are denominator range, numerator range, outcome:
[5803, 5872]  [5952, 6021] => 0.95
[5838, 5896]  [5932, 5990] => 0.97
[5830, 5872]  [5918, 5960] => 0.89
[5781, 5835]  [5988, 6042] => 0.98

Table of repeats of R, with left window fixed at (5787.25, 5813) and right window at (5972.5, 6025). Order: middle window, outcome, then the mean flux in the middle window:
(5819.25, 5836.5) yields 0.7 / 1.07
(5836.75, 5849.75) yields 0.0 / 1.12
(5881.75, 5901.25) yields 1.8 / 1.01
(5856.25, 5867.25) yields -3.0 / 1.42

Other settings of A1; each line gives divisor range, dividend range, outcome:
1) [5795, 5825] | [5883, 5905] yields 0.91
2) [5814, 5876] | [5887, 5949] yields 0.92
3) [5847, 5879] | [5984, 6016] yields 0.97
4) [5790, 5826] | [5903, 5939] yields 0.92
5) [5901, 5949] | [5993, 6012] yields 1.05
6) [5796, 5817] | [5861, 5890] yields 1.00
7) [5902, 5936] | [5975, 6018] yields 1.07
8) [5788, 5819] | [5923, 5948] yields 0.89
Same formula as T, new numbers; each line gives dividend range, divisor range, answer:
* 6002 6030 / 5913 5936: 1.03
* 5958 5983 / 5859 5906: 0.97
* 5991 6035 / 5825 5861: 1.02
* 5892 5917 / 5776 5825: 0.96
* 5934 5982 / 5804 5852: 0.96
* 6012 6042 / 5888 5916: 1.03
